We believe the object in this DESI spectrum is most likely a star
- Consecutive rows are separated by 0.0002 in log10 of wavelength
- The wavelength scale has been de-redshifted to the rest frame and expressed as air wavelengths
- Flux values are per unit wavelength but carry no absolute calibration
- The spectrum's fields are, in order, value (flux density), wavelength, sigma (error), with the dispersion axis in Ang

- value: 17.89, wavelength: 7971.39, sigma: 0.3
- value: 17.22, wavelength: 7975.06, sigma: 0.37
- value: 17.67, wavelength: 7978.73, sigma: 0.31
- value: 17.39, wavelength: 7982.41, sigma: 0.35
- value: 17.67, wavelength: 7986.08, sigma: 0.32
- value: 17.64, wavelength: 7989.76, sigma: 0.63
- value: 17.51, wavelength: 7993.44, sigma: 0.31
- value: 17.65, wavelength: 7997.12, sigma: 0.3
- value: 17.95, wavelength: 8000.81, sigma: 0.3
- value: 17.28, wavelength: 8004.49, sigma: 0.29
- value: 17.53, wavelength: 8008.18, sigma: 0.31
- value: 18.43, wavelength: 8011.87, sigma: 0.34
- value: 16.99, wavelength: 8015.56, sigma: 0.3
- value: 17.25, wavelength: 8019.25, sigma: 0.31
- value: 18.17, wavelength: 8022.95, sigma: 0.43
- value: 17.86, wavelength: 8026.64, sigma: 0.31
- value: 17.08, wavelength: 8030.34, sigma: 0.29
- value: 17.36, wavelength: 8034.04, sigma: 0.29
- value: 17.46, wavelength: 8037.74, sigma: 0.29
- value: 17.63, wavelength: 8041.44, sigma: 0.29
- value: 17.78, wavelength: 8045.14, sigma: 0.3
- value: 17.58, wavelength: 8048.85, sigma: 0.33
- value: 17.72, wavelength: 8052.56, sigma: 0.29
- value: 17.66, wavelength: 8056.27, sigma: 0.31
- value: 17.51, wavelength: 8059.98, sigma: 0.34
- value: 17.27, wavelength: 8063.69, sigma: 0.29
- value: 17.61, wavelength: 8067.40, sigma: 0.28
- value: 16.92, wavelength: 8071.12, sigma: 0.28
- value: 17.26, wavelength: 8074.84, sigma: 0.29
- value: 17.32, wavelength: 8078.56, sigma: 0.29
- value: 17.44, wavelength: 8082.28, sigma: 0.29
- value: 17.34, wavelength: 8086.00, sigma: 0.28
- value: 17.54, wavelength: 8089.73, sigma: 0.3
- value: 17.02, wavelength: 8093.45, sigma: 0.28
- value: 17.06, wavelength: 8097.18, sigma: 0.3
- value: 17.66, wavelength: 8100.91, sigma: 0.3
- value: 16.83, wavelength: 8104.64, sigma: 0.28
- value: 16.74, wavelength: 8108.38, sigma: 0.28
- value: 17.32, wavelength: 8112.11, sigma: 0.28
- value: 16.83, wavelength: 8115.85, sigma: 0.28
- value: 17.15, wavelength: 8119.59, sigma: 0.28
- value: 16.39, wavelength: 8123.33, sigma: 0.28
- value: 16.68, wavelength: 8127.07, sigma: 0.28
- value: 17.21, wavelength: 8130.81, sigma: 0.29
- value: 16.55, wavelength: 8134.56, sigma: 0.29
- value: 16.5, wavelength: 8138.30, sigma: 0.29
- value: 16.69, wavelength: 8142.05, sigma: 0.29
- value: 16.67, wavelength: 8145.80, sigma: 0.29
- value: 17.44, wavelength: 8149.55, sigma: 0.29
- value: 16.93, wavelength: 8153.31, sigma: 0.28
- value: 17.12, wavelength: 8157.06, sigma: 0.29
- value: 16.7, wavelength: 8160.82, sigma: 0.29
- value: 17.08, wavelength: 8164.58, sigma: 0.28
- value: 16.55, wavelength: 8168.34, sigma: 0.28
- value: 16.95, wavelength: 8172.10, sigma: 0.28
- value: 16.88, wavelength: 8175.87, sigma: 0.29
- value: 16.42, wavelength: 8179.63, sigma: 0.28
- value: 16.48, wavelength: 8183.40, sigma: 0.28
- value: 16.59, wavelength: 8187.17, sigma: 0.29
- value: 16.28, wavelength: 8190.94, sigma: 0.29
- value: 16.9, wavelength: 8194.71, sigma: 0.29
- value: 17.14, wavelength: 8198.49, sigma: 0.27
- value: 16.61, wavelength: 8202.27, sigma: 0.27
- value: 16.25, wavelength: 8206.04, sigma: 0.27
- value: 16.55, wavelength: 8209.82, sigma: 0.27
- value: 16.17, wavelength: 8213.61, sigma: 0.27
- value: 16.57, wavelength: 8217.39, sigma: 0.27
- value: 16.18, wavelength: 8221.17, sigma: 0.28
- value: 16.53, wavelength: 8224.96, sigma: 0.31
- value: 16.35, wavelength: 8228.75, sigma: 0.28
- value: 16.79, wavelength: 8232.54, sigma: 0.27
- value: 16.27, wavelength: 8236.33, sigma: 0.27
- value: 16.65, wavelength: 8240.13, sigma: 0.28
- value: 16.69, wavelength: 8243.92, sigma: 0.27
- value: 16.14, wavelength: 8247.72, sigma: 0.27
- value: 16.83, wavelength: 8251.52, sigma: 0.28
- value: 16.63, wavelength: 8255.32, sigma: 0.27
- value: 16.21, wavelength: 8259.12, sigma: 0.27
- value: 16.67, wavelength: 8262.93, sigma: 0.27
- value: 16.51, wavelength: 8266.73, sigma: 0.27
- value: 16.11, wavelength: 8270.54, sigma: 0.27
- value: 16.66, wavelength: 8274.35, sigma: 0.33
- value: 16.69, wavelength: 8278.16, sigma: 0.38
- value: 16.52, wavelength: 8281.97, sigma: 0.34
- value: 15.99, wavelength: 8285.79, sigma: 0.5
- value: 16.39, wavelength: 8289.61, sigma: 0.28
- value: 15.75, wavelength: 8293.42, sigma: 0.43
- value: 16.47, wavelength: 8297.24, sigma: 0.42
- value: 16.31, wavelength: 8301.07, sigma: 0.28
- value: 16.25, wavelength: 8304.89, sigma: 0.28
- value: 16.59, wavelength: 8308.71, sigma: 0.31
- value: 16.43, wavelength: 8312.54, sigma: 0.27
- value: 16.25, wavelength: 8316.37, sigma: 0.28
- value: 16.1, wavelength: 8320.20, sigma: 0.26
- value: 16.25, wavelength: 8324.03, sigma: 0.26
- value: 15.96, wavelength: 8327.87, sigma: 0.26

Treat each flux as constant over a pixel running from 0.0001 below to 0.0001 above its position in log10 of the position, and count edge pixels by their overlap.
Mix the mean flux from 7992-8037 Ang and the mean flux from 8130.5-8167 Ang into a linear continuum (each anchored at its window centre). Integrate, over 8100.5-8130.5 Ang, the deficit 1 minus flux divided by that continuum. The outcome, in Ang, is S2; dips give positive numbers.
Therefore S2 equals 0.21 Ang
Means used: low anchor 17.6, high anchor 16.9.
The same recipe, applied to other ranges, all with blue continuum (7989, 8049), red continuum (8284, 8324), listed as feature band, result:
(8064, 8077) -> 0.1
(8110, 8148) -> 0.6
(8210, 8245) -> 0.3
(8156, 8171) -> 0.1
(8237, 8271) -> 0.0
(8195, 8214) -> 0.1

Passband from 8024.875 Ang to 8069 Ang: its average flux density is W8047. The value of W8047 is 17.5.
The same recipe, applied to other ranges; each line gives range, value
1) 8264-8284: 16.5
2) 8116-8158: 16.8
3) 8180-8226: 16.5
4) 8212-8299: 16.4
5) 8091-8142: 16.9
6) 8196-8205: 16.8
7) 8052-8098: 17.4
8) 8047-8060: 17.6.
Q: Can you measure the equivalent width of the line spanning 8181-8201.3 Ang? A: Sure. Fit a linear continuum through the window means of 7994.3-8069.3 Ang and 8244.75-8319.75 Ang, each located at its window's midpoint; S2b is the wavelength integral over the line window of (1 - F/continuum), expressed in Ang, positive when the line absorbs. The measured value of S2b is 0.2 Ang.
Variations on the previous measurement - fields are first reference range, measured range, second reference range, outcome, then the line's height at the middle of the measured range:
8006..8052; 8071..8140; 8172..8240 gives 0.4 Ang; 17.1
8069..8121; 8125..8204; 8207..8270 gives 0.3 Ang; 16.8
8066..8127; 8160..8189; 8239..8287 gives 0.2 Ang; 16.8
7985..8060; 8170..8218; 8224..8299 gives 0.5 Ang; 16.8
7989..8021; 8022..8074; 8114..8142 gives -0.7 Ang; 17.3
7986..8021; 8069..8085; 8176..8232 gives 0.0 Ang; 17.2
